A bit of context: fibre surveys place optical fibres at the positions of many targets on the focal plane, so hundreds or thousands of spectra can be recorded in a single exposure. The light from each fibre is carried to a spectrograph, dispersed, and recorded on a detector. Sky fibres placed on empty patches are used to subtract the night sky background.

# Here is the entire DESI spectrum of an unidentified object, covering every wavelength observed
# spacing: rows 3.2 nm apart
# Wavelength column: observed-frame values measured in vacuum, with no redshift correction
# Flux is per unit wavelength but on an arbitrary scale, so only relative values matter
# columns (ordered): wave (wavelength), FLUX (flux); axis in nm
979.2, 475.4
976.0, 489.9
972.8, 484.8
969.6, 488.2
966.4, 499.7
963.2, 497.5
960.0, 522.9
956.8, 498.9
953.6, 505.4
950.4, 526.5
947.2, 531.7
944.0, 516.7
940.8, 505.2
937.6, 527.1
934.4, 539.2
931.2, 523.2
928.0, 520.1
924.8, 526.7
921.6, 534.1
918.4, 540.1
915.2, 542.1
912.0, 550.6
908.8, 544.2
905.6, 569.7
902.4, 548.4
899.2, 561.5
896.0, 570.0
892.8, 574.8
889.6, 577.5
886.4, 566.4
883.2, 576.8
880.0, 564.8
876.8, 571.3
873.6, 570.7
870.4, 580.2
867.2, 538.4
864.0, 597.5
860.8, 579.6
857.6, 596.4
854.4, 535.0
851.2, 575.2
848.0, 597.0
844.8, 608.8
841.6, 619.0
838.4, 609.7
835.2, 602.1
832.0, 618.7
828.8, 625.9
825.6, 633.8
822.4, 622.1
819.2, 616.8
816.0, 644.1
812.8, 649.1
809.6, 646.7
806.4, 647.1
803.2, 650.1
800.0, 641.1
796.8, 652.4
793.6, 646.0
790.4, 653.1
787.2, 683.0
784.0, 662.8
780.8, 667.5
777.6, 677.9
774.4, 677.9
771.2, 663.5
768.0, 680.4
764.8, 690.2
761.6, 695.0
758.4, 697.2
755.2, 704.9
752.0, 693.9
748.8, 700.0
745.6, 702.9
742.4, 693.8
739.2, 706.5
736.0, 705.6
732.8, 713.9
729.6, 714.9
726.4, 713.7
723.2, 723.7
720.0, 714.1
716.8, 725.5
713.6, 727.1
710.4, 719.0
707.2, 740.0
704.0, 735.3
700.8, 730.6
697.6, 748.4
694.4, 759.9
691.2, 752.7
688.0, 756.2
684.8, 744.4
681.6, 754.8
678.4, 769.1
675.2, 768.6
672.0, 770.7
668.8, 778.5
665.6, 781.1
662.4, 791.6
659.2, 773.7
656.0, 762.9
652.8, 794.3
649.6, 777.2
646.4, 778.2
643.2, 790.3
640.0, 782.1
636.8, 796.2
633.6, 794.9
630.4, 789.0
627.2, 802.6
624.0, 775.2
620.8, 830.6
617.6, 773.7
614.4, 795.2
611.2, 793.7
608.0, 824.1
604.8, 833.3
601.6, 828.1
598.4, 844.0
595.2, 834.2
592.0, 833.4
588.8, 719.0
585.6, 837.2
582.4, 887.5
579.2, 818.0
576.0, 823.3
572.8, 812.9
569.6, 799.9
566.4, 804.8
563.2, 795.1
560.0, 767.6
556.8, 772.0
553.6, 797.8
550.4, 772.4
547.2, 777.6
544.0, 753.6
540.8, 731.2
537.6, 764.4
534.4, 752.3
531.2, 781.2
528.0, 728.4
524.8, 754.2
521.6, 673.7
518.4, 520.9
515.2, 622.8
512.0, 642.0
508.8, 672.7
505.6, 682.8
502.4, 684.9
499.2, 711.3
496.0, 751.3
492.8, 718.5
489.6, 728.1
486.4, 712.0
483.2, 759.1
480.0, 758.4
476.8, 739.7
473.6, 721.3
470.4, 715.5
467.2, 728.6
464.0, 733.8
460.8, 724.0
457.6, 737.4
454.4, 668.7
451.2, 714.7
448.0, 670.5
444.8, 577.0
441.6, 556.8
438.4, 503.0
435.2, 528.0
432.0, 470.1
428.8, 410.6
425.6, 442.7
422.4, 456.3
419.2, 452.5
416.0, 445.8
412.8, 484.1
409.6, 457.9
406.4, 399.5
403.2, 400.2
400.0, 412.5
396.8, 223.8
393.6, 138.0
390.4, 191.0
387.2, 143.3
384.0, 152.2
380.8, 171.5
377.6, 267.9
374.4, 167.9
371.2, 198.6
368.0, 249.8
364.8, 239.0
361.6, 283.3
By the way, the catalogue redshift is 0.00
